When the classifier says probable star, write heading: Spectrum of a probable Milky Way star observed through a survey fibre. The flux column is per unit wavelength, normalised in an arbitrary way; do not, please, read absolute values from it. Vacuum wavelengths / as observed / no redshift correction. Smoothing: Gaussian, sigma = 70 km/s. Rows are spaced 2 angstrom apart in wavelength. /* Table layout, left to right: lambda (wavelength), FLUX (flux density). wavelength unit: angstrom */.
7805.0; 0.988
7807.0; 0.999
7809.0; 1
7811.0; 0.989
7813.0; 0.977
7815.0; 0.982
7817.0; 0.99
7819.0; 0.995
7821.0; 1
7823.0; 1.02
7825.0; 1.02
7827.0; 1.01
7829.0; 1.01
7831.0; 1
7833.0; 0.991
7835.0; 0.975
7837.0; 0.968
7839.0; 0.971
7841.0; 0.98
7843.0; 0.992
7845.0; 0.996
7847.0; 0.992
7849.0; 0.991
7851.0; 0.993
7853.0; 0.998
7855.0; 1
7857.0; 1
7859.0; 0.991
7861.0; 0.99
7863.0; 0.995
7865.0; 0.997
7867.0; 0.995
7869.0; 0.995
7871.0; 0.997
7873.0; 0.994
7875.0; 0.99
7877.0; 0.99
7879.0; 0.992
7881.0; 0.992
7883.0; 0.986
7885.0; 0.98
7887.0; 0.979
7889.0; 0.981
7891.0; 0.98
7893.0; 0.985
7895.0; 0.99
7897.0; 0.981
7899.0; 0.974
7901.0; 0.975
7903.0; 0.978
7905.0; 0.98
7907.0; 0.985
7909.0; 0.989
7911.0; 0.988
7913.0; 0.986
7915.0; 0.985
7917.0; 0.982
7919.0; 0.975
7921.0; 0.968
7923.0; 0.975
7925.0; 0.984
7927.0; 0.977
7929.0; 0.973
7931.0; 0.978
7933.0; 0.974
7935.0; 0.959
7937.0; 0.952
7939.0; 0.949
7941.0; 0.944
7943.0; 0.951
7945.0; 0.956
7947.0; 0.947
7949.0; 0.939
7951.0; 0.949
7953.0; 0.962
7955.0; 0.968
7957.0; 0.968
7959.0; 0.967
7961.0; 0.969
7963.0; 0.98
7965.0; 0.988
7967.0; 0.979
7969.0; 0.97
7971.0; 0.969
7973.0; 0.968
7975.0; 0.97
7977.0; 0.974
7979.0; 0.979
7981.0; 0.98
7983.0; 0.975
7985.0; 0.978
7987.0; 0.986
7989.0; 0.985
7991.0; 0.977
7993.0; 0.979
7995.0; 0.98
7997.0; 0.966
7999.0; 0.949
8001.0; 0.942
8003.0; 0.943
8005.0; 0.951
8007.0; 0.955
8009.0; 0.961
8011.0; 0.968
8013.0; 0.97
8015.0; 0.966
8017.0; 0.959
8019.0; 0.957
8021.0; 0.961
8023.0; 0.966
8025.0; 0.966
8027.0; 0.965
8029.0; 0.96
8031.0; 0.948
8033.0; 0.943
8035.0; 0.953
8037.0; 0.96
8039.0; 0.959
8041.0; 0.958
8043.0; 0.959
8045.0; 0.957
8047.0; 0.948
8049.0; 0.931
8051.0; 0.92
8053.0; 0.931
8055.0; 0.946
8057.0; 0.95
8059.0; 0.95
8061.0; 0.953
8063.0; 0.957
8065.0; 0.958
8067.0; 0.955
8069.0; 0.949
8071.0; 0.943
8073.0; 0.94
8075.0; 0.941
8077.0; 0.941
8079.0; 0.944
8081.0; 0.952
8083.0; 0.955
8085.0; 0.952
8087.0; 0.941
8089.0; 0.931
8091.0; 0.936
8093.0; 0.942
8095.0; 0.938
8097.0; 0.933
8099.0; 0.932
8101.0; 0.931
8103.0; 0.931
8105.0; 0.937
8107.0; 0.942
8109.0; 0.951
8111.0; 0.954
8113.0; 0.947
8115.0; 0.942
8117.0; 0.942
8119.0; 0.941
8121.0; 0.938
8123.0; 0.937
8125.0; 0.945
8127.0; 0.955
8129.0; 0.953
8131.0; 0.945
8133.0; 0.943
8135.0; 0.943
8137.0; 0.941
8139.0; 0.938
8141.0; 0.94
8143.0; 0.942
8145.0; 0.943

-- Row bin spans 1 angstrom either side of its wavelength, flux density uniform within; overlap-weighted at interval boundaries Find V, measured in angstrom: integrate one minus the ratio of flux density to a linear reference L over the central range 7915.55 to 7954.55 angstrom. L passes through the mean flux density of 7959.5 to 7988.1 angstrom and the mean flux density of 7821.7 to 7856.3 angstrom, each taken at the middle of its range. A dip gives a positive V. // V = 0.7 angstrom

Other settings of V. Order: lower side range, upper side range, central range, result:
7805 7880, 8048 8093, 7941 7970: 0.2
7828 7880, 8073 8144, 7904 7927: 0.0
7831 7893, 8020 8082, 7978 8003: -0.2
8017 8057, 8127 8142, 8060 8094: 0.1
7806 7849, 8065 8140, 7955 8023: -0.4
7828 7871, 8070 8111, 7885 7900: 0.0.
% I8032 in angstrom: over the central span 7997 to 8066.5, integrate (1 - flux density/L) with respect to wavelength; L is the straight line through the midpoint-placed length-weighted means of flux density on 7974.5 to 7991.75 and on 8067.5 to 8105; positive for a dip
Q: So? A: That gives 0.5 angstrom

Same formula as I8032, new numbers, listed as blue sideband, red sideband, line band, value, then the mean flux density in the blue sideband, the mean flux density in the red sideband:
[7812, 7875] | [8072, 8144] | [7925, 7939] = 0.11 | 0.994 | 0.942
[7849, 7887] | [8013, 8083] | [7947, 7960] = 0.20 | 0.993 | 0.952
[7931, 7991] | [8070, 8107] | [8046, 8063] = 0.09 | 0.967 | 0.94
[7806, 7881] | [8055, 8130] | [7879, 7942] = 0.21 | 0.994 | 0.944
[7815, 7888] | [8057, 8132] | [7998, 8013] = 0.13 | 0.993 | 0.944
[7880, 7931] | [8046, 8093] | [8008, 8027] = -0.15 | 0.981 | 0.944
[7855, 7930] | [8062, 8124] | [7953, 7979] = -0.07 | 0.985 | 0.943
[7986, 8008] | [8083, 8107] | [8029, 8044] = -0.01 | 0.965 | 0.938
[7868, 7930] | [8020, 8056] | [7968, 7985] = -0.14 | 0.983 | 0.952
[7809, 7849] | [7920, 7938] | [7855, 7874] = -0.20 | 0.993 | 0.971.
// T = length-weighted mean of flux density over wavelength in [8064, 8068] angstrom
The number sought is 0.956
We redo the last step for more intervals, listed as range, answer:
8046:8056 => 0.935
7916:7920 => 0.978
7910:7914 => 0.987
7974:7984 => 0.976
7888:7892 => 0.98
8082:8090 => 0.945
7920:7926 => 0.976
